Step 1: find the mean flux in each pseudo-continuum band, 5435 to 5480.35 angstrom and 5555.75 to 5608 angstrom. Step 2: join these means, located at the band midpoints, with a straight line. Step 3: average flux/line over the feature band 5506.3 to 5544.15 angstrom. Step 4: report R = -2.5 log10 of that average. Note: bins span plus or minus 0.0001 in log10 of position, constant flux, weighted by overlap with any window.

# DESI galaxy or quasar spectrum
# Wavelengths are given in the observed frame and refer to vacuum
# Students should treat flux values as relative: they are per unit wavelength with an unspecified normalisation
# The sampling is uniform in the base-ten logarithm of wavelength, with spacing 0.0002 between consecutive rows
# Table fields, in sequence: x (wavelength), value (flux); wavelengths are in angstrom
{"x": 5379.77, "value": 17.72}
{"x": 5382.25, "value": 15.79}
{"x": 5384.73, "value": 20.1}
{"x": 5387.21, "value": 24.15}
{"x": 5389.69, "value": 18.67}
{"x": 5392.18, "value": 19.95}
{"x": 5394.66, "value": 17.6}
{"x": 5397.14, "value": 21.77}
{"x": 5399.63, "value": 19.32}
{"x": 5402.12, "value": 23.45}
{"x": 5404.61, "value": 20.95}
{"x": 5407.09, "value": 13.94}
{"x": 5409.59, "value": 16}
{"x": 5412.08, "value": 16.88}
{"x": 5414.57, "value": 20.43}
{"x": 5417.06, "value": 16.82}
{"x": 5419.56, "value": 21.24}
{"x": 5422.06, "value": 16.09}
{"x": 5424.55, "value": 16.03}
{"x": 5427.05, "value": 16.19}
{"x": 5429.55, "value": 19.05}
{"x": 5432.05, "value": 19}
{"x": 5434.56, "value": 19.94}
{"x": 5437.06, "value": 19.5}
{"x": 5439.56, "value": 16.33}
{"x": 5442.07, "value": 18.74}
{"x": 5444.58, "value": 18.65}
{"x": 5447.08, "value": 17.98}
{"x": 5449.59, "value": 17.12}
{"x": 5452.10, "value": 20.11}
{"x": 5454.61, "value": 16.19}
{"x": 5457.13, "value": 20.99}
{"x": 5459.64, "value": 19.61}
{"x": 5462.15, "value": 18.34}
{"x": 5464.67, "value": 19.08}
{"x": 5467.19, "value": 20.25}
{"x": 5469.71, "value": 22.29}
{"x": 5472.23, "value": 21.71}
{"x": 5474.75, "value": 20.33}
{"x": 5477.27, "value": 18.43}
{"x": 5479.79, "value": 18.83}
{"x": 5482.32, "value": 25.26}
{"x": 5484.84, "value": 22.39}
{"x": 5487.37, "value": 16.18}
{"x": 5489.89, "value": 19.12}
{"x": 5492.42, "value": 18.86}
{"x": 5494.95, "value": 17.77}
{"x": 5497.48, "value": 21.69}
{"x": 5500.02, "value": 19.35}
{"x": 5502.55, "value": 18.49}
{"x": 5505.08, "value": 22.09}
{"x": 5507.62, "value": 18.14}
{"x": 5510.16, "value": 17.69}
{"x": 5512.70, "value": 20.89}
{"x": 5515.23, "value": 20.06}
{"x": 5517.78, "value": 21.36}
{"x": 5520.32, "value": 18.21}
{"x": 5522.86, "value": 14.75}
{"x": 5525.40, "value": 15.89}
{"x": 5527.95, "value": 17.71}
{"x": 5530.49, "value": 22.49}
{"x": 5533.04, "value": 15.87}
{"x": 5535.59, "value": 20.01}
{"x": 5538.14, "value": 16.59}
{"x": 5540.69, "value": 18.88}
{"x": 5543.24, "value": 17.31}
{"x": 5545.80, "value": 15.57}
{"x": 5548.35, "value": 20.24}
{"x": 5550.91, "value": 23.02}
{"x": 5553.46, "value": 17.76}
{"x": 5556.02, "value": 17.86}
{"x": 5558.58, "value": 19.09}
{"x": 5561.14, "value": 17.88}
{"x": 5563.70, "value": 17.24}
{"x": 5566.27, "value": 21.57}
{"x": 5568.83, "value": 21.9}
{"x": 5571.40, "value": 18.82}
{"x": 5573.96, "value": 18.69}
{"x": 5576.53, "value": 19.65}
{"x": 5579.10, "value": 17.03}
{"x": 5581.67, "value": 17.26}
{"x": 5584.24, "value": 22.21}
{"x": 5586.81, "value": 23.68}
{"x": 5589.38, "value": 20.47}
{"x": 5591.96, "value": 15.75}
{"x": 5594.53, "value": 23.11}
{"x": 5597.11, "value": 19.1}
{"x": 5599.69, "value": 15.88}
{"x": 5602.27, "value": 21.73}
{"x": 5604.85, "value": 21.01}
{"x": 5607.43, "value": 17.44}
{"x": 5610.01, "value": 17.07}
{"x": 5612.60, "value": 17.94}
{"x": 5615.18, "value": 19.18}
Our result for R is 0.05 mag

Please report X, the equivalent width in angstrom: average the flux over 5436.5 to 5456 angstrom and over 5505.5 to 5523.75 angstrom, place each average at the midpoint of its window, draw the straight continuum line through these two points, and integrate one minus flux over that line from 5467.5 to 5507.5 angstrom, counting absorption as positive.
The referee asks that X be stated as -3.30 angstrom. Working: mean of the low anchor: 18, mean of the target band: 20.1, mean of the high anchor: 19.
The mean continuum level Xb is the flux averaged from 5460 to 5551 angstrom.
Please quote 19.3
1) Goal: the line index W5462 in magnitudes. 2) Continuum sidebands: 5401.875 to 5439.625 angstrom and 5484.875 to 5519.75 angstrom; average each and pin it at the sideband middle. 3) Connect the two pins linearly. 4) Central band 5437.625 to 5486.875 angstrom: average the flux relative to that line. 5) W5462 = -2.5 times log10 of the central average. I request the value -0.04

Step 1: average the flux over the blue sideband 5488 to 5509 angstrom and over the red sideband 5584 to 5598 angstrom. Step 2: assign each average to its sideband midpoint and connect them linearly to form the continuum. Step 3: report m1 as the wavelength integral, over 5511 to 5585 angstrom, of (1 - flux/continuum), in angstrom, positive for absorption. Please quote 4.61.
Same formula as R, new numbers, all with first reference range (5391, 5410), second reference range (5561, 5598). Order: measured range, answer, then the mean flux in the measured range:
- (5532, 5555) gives 0.07 mag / 18.4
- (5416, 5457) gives 0.07 mag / 18.1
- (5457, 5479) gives -0.03 mag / 20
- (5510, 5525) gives 0.04 mag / 18.7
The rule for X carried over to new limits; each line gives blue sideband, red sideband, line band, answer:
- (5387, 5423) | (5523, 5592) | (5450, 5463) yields 0.0 angstrom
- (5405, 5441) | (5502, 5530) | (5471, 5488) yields -2.1 angstrom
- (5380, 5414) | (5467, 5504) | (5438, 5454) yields 1.3 angstrom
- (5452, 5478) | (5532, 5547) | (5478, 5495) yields -0.7 angstrom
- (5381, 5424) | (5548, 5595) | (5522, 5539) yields 1.5 angstrom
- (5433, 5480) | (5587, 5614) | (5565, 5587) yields -0.9 angstrom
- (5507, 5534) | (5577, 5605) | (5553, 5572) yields 0.1 angstrom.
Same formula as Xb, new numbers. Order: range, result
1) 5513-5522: 19.8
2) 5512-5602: 19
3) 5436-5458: 18.3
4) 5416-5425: 17.7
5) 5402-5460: 18.3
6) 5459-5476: 20.2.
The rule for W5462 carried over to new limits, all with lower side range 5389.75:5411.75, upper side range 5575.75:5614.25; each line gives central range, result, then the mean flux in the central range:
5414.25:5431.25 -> 0.07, 17.9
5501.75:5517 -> -0.03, 19.6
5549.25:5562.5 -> 0.00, 19.1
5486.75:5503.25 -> 0.01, 18.9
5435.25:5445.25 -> 0.04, 18.4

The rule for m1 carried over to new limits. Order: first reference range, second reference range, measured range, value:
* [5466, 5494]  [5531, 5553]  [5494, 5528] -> 0.92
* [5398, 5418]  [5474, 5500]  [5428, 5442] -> 0.22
